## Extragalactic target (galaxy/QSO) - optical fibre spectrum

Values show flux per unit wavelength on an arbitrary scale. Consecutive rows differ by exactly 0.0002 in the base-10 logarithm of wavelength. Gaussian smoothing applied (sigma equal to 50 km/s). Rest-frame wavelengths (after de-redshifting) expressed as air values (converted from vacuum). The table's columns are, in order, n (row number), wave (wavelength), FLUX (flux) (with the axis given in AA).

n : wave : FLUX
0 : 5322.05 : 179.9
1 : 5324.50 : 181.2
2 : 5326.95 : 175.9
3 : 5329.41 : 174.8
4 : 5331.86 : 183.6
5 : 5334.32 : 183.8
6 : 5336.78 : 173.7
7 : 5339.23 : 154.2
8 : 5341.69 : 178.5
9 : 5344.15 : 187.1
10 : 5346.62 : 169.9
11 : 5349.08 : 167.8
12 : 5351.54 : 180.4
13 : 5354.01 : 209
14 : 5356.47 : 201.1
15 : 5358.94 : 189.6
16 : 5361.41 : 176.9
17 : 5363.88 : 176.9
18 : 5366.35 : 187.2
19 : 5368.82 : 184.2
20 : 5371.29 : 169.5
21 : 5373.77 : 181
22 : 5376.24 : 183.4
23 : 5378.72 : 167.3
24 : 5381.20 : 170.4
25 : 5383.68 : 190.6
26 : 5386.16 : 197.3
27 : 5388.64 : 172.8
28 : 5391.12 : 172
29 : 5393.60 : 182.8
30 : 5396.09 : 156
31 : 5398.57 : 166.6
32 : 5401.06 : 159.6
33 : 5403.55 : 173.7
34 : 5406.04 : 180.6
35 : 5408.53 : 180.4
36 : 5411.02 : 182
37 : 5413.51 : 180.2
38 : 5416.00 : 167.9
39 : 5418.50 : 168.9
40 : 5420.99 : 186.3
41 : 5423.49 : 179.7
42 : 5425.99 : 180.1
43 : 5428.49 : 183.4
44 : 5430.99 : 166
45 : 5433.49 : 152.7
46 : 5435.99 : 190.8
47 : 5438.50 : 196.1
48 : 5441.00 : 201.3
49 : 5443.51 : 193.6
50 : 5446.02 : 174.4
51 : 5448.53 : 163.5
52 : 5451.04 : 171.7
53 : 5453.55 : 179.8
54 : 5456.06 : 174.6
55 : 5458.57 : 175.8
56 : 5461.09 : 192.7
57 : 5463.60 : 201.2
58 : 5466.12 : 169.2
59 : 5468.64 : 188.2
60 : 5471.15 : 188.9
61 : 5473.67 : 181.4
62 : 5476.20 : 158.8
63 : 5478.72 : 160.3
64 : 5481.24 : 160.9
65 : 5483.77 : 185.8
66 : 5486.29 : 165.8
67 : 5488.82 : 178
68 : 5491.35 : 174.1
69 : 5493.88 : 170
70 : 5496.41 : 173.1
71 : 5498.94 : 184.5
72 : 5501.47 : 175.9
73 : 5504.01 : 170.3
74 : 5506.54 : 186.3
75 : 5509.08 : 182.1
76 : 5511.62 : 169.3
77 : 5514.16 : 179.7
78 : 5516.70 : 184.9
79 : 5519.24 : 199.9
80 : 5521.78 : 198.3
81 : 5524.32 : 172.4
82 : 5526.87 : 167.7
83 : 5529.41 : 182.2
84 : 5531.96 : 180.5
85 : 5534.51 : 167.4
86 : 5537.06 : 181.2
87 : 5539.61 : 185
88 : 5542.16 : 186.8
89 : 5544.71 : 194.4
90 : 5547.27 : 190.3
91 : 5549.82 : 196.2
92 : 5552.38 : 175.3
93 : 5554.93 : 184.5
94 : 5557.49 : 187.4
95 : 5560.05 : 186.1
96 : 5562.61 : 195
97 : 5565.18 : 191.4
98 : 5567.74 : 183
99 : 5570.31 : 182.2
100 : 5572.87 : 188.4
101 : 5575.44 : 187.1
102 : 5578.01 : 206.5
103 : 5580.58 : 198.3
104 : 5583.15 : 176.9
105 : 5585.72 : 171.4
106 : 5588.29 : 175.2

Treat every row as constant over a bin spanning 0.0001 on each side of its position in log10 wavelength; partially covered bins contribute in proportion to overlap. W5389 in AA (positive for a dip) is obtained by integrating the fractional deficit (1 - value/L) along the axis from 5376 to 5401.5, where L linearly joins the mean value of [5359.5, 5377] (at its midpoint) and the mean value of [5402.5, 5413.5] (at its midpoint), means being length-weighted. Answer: 0.7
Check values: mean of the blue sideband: 180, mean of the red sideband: 179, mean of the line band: 175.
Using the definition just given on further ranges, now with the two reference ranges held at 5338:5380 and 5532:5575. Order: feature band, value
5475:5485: 0.9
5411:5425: 0.4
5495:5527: 0.7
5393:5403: 0.9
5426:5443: 0.0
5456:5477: 0.1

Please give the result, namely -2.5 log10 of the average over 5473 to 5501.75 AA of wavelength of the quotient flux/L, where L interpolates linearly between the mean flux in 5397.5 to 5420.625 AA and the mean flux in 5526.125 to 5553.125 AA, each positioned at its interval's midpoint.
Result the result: 0.04 mag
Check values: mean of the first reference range 174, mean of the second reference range 183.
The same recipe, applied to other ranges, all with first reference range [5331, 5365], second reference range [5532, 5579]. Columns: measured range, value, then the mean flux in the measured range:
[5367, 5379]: 0.02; 178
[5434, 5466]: 0.00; 183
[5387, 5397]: 0.06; 172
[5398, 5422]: 0.05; 175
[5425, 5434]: 0.07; 172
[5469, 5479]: 0.06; 175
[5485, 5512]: 0.06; 176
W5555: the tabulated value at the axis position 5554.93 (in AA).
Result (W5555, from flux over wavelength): 184.5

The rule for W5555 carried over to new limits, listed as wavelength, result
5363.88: 176.9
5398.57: 166.6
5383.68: 190.6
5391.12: 172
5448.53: 163.5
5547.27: 190.3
